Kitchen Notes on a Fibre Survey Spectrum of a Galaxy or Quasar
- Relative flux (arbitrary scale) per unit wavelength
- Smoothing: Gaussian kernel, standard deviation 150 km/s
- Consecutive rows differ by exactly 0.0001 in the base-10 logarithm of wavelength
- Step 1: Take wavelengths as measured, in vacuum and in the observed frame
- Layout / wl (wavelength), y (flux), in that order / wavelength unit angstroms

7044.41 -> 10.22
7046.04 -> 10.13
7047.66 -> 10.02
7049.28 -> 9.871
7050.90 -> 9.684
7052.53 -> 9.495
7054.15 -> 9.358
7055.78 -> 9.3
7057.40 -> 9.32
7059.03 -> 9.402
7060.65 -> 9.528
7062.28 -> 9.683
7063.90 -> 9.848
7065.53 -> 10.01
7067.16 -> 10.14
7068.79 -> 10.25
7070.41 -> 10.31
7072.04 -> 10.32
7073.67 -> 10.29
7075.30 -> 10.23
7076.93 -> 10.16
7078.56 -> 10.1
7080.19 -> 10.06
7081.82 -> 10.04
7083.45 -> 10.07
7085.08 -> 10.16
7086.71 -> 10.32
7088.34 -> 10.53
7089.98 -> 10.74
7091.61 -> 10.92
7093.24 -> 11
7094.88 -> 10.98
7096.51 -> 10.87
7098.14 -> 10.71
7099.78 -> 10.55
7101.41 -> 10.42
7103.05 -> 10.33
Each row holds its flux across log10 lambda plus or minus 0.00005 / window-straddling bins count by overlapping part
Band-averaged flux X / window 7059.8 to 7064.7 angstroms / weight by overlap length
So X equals 9.7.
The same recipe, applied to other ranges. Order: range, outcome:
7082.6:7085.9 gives 10.1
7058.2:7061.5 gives 9.46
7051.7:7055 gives 9.4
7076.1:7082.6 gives 10.1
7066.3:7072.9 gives 10.3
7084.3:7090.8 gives 10.4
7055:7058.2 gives 9.32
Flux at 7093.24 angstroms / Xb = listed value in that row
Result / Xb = 11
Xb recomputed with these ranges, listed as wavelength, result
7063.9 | 9.848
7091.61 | 10.92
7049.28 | 9.871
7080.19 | 10.06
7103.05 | 10.33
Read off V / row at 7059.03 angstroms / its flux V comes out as 9.402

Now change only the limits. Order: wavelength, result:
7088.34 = 10.53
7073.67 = 10.29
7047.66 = 10.02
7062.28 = 9.683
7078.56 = 10.1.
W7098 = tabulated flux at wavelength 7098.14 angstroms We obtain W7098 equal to 10.71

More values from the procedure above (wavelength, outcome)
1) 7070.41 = 10.31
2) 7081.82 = 10.04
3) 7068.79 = 10.25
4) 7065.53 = 10.01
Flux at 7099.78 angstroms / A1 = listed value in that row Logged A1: 10.55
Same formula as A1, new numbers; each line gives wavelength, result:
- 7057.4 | 9.32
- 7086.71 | 10.32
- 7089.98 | 10.74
